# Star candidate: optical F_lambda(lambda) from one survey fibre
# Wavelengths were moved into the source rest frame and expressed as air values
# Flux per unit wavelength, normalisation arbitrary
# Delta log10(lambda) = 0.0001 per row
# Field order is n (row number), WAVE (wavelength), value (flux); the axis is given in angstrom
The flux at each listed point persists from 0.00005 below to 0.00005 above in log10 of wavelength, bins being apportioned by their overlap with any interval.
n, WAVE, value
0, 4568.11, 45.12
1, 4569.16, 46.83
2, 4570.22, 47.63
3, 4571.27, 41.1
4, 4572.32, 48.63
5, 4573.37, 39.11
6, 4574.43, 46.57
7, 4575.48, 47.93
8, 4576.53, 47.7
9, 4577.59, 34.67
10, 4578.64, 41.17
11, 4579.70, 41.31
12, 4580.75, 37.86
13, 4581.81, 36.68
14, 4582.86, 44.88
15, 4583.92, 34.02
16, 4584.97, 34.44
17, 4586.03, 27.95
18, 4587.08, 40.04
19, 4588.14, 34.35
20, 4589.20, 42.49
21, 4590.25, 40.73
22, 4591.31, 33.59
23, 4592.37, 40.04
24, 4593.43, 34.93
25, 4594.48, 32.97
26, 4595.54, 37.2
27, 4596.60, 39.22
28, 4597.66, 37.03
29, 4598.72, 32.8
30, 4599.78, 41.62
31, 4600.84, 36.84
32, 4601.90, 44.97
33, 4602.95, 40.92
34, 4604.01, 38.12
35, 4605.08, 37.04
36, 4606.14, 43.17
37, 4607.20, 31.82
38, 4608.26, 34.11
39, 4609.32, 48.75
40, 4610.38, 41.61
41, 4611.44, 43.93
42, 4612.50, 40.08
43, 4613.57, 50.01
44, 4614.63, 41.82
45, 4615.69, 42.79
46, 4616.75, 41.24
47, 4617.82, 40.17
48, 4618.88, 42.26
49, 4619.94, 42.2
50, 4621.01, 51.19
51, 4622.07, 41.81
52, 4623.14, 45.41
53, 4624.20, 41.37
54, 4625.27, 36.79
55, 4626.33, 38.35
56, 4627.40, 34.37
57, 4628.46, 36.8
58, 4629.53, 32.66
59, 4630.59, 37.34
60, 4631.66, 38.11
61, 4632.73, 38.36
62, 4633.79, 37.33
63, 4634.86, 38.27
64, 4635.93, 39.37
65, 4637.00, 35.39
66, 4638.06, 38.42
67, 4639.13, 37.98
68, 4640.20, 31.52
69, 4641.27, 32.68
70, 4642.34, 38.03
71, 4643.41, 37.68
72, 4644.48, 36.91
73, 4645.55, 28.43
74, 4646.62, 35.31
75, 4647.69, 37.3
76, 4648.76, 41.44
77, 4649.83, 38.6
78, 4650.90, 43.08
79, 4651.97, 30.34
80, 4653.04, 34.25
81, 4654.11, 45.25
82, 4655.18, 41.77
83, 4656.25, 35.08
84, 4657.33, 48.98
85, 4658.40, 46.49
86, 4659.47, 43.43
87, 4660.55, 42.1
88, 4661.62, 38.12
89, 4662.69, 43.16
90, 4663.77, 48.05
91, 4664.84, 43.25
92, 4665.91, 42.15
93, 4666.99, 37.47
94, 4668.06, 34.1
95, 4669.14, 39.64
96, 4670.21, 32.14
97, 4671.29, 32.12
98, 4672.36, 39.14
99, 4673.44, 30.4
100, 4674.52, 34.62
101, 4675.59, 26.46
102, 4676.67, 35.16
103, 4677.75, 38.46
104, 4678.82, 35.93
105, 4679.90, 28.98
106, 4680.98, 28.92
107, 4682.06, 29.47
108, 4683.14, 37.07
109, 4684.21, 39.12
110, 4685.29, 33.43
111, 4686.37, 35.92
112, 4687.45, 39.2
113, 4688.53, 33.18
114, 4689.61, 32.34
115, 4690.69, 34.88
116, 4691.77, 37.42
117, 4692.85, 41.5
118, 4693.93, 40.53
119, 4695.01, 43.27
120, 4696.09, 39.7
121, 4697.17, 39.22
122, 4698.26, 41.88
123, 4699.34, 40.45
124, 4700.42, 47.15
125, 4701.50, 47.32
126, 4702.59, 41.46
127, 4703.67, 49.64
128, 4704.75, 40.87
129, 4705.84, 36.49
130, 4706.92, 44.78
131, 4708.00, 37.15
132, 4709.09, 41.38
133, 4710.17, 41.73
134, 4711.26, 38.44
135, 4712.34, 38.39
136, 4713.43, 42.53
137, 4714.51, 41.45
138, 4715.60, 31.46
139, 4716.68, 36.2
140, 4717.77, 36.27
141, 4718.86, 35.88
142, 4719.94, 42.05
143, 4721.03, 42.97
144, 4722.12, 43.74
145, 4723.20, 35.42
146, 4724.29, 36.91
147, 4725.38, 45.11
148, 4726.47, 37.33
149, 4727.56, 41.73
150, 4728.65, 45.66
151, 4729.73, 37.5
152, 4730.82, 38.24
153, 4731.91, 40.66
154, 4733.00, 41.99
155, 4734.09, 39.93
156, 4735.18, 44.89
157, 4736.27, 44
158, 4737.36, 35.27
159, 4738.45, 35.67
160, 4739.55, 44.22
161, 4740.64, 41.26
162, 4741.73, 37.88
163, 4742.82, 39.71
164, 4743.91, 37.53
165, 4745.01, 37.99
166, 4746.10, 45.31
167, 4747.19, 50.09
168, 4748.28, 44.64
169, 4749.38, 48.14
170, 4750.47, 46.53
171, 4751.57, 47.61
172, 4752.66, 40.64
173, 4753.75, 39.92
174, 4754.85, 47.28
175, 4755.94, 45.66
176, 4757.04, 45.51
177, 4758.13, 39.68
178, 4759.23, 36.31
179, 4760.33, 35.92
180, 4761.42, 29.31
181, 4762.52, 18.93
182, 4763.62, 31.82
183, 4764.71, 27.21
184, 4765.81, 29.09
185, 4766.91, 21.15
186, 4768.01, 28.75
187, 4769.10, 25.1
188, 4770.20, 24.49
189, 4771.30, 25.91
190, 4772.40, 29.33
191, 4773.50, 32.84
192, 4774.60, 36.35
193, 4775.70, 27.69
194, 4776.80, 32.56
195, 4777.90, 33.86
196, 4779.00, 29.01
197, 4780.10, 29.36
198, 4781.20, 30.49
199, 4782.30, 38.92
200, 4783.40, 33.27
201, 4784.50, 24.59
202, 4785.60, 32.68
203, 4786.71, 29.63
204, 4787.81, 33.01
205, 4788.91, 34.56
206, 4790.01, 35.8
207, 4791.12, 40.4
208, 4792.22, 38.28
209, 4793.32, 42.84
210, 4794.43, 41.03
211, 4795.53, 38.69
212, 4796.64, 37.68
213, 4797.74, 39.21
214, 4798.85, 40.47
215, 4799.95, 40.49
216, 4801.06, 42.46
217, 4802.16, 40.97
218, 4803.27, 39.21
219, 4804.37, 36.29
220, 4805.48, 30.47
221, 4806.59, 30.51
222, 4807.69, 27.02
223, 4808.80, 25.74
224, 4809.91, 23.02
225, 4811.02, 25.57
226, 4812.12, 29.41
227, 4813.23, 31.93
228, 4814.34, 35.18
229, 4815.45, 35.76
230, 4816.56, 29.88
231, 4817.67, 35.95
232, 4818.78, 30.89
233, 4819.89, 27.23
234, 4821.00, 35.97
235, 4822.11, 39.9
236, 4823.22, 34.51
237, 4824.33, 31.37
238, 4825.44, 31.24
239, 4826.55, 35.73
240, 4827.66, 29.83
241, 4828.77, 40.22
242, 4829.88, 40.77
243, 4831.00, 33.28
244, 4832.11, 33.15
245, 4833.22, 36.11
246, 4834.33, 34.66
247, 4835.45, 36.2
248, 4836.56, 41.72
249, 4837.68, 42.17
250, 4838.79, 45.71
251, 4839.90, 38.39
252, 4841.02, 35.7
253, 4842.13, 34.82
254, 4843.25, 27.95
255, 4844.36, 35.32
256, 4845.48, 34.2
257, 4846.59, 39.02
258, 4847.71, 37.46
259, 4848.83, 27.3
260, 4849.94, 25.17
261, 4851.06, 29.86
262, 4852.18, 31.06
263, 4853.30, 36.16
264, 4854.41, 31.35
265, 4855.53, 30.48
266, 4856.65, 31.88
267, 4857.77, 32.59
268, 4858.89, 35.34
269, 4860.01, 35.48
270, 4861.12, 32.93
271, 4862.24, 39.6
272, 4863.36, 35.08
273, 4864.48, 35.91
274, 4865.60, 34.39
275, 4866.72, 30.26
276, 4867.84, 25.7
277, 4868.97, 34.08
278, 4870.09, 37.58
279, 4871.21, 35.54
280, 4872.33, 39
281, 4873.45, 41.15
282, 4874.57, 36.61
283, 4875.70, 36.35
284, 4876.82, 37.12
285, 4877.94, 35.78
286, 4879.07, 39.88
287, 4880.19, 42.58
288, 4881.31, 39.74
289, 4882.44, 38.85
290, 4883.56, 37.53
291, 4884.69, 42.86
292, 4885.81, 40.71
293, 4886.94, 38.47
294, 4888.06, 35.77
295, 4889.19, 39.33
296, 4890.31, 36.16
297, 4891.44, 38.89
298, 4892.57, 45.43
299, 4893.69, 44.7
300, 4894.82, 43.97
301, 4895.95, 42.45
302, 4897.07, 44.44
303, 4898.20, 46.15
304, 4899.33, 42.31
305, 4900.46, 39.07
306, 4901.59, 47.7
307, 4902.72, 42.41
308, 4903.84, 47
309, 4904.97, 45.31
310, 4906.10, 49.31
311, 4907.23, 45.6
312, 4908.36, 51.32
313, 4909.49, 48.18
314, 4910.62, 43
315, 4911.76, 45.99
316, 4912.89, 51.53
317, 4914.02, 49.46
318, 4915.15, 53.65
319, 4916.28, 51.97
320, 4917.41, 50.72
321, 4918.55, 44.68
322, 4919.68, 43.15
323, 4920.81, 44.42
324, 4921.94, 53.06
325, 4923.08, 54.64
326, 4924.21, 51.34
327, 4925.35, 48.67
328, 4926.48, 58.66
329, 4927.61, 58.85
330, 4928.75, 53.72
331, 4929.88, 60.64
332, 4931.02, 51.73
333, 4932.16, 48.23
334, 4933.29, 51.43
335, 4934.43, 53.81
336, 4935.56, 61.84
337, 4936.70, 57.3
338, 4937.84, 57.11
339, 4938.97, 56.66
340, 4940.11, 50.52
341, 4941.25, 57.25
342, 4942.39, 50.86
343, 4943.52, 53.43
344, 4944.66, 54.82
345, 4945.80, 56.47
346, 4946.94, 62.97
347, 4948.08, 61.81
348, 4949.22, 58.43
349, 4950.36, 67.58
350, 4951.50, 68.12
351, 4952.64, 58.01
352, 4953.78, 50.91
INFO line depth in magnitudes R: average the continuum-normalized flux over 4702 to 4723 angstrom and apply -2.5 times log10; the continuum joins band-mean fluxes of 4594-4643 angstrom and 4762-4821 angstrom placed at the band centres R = -0.13 mag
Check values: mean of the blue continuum 39.2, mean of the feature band 40.1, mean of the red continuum 32.4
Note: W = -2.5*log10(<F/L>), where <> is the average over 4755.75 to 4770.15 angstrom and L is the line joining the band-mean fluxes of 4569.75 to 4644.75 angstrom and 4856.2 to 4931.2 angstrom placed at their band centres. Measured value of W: 0.30 mag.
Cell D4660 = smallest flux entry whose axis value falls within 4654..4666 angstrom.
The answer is 35.08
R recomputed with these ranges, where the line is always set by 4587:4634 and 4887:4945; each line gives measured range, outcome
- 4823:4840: 0.256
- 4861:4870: 0.369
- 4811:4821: 0.394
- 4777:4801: 0.257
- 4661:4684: 0.152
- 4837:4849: 0.266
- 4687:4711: 0.046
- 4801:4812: 0.397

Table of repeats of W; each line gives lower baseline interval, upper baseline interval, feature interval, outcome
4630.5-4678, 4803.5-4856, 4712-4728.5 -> -0.09 mag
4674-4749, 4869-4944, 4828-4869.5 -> 0.27 mag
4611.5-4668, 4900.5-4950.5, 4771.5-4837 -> 0.34 mag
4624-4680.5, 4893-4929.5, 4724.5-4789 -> 0.15 mag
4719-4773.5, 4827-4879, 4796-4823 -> 0.08 mag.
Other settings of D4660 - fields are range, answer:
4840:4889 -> 25.17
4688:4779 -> 18.93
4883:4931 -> 35.77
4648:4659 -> 30.34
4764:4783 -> 21.15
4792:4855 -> 23.02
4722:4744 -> 35.27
